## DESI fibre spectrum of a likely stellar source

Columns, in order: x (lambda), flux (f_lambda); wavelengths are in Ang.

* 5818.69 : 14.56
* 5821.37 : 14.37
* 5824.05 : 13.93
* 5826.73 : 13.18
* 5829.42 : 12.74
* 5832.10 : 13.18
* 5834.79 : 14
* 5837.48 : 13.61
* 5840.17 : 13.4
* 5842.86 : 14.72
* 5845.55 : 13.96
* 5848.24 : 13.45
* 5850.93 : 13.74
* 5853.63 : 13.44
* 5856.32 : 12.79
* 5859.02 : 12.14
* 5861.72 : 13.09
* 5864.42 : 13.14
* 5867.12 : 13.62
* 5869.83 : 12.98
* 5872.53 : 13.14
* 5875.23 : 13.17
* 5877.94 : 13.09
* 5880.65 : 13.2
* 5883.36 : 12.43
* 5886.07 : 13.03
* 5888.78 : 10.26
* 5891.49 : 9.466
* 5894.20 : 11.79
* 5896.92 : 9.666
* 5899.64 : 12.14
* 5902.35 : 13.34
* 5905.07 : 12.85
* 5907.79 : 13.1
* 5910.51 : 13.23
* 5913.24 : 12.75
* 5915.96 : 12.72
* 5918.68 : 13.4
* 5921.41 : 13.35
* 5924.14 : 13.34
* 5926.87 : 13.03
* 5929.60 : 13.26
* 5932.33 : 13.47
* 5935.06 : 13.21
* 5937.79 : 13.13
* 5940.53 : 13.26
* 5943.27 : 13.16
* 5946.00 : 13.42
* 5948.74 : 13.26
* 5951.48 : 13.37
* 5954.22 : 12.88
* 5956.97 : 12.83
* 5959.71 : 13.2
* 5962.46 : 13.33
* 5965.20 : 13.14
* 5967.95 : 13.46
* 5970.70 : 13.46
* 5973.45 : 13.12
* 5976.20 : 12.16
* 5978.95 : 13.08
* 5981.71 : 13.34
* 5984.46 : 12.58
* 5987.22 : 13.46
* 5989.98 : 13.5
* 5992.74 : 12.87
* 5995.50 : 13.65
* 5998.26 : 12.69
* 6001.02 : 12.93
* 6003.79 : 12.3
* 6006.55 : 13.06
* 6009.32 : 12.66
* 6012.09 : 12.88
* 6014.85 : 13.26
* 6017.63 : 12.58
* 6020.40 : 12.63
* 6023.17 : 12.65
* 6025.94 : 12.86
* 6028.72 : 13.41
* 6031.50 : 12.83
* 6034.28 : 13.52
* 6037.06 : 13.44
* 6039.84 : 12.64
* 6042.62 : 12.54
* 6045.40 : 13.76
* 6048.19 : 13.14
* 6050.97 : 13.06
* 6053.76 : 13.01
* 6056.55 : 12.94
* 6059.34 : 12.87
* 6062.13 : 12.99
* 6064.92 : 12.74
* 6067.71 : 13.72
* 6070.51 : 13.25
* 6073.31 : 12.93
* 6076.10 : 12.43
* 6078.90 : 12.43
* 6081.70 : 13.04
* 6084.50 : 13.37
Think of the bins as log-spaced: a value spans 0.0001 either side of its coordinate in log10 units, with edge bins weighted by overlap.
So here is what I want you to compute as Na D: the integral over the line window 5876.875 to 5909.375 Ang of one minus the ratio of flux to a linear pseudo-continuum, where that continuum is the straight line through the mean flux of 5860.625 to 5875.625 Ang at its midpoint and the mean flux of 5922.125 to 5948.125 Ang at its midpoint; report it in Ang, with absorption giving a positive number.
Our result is 2.9 Ang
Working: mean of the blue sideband 13.2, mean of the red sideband 13.3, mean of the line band 12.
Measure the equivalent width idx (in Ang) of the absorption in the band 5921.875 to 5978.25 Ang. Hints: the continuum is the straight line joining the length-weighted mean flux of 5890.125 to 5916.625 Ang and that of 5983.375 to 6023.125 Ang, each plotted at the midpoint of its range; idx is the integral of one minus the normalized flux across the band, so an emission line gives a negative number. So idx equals -3.2 Ang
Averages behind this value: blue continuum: 12.1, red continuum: 12.9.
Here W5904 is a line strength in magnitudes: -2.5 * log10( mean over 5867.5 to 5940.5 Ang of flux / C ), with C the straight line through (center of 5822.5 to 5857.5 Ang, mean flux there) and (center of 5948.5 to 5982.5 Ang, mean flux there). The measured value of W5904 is 0.06 mag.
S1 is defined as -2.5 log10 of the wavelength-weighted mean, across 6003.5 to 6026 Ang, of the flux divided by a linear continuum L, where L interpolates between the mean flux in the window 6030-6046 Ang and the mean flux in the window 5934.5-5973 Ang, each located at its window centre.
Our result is 0.03 mag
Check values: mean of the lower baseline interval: 13.2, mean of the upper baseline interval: 13.1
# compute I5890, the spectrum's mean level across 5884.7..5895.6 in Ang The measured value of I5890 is 11.1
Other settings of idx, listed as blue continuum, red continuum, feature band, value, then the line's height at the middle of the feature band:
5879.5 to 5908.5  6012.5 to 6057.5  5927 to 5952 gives -2.1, 12.3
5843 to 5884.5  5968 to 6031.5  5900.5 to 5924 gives 0.1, 13.1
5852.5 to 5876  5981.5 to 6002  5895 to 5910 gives 0.9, 13.1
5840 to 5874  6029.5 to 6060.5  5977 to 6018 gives 0.5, 13.1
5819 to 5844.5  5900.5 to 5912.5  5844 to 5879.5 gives 0.6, 13.5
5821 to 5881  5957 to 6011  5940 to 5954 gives -0.1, 13.1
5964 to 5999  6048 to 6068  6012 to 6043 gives 0.3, 13.1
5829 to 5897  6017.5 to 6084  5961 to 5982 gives -0.3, 12.9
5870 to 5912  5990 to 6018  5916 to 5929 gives -0.8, 12.5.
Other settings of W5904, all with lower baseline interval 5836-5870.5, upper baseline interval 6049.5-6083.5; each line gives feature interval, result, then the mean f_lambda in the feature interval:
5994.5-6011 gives 0.02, 12.9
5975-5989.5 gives 0.01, 13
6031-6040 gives -0.01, 13.2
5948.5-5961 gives 0.01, 13.1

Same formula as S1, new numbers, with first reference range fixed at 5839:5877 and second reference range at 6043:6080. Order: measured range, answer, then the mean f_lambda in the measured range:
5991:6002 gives 0.00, 13.1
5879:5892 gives 0.12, 11.9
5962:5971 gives -0.01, 13.3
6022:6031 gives 0.01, 13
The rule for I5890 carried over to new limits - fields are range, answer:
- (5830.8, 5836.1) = 13.6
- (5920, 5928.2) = 13.2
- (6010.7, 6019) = 12.9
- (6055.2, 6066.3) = 12.9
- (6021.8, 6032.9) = 12.9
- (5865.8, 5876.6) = 13.2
